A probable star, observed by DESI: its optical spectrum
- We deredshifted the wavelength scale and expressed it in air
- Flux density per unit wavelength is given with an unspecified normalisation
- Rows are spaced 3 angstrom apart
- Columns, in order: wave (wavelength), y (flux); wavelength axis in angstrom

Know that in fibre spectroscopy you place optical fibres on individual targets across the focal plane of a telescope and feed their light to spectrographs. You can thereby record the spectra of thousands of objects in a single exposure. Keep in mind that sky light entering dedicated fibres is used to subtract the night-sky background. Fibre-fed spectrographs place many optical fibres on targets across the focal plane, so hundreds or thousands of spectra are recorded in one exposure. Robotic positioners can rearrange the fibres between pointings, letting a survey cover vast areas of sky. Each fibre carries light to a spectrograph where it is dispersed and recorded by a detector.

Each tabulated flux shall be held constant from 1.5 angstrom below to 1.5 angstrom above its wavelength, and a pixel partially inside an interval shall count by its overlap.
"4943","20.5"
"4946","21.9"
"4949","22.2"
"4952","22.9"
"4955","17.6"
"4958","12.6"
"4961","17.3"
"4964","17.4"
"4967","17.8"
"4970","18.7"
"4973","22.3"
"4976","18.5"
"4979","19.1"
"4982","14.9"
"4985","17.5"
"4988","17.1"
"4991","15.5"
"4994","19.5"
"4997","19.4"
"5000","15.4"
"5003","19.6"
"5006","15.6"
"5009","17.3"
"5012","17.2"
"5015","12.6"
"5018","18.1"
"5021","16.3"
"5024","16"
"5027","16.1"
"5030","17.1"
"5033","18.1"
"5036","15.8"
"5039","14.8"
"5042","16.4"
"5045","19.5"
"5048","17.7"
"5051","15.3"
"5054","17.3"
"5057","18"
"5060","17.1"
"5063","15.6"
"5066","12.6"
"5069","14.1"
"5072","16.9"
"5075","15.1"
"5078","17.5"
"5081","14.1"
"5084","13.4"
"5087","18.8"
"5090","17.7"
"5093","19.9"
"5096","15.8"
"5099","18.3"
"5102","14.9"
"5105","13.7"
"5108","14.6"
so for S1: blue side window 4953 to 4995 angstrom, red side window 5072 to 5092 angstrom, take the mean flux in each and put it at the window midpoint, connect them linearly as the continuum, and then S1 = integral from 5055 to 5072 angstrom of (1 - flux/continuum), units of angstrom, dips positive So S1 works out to 0.86 angstrom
